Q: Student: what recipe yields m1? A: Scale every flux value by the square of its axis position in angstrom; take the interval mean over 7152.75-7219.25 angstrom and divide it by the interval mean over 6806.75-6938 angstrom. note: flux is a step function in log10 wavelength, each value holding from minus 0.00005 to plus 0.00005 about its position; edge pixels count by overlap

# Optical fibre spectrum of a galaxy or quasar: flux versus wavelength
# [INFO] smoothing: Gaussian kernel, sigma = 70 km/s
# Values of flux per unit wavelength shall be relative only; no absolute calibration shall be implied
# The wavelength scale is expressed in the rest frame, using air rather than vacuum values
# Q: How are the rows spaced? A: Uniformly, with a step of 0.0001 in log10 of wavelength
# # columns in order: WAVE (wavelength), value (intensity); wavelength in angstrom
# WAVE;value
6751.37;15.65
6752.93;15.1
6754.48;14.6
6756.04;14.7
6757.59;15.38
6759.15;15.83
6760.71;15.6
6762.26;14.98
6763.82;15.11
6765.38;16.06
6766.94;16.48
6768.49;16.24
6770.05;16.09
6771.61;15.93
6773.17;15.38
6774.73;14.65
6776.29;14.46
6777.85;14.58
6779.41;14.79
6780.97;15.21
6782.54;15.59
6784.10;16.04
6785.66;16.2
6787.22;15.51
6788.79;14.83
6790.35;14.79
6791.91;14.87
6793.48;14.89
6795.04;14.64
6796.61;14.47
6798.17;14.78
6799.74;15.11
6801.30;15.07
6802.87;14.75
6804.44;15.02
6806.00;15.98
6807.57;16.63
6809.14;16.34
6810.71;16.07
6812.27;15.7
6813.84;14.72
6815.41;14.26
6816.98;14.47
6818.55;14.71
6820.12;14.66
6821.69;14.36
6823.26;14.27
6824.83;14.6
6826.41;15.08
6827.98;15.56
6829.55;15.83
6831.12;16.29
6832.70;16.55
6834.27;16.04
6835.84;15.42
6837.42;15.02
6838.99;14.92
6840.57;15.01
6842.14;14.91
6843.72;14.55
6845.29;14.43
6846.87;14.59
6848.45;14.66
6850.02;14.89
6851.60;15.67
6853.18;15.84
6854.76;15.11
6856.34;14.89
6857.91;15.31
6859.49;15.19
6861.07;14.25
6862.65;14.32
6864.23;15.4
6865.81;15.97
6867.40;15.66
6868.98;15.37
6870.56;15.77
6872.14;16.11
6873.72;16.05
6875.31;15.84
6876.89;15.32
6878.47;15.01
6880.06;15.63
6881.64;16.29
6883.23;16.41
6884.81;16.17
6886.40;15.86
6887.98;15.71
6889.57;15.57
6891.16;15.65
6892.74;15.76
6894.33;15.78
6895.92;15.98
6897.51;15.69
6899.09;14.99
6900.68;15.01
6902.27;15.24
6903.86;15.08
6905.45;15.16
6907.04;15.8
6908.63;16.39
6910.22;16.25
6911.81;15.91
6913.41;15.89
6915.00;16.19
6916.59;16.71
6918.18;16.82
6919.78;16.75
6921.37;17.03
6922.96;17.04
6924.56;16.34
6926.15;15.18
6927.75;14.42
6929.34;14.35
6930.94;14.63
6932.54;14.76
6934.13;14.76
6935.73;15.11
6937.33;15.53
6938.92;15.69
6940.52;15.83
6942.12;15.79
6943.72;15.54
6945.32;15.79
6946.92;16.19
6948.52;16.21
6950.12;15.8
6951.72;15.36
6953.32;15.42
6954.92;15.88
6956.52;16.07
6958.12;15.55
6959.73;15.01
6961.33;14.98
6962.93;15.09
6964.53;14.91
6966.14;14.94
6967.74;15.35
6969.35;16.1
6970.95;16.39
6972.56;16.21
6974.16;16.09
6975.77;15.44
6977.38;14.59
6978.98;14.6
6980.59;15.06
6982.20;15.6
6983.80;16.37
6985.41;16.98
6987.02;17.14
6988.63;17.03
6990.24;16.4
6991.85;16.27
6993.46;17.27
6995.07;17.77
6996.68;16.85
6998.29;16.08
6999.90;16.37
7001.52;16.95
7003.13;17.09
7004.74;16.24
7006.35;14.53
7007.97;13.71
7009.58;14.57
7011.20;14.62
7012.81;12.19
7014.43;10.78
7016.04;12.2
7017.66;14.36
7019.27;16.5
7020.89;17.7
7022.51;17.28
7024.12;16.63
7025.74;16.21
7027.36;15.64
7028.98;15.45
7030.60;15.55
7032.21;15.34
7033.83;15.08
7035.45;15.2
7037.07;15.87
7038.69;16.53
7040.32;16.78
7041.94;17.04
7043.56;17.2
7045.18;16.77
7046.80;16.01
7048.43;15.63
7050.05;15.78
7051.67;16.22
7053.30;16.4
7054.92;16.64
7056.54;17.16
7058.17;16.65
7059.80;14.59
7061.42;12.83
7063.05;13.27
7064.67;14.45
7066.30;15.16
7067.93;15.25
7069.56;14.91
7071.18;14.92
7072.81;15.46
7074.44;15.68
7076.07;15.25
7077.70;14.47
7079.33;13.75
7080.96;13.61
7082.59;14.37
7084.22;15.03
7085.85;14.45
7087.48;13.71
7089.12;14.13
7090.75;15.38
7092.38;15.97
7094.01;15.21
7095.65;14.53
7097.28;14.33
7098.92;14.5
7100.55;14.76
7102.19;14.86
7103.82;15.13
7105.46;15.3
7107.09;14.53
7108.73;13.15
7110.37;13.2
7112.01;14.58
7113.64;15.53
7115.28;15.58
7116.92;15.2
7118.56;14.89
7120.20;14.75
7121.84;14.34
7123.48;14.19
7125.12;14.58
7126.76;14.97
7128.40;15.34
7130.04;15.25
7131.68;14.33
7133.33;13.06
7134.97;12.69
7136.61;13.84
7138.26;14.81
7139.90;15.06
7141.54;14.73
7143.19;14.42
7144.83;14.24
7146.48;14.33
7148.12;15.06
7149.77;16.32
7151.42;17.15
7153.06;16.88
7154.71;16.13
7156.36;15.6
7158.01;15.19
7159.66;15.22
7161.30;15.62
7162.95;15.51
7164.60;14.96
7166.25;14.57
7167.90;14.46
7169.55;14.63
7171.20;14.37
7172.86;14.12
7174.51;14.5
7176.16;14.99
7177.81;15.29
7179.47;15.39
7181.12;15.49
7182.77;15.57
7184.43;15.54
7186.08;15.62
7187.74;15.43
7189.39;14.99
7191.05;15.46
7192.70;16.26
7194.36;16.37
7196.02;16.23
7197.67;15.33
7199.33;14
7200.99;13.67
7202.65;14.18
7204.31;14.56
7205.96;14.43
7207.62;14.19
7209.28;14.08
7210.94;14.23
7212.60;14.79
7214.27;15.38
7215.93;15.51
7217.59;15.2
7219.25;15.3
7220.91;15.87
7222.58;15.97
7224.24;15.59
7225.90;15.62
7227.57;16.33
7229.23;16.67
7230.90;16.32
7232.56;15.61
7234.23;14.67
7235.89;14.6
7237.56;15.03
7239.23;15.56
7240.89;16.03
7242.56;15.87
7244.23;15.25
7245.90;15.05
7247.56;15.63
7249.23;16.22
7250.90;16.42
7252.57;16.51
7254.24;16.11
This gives 1.1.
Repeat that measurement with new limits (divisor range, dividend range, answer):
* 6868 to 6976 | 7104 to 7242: 1.03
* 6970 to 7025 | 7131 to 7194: 1.00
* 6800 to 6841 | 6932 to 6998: 1.08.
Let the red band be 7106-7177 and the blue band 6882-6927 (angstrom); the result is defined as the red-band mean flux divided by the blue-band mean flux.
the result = 0.93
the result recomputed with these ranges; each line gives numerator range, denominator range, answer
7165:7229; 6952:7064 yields 0.96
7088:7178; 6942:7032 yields 0.95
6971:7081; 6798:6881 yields 1.02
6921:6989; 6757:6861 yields 1.03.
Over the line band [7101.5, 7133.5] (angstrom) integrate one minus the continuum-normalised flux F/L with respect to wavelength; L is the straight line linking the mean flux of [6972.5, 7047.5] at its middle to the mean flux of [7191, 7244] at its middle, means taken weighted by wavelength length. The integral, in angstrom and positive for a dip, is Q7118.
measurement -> 1.8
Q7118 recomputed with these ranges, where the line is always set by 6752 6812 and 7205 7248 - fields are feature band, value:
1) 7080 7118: 1.7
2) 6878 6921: -1.5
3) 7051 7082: 0.5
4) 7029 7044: -0.7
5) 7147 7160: -0.5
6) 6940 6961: -0.5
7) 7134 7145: 0.8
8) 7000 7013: 0.1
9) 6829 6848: 0.1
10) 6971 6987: -0.4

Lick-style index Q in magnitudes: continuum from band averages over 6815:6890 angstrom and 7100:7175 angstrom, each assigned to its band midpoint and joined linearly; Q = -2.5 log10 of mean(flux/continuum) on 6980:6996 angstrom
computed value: -0.11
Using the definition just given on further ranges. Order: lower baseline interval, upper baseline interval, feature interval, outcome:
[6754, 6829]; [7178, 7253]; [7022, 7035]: -0.04 mag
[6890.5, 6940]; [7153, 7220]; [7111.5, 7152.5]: 0.03 mag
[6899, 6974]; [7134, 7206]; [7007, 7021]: 0.12 mag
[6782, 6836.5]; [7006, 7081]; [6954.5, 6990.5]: -0.03 mag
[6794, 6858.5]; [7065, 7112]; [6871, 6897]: -0.05 mag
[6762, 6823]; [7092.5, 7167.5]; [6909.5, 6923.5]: -0.10 mag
